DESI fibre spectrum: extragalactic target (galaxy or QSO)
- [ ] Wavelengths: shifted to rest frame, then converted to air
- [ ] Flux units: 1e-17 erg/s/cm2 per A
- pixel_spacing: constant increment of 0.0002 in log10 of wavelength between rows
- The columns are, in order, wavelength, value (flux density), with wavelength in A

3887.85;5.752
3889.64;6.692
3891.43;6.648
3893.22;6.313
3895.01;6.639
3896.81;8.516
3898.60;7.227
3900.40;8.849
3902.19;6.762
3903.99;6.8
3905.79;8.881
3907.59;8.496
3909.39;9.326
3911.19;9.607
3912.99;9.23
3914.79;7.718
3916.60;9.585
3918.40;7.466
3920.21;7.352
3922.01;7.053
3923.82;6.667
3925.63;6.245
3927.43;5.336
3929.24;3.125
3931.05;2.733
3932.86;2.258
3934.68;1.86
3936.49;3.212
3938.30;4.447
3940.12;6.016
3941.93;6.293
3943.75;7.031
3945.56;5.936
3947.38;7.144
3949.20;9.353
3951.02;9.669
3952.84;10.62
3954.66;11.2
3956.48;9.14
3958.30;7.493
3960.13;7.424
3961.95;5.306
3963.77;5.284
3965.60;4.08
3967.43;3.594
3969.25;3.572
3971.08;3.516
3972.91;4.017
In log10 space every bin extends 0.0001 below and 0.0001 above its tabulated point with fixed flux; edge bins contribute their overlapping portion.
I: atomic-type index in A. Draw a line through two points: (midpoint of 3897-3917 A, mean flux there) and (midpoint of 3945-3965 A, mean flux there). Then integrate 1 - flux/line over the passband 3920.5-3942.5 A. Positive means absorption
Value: 9.5 A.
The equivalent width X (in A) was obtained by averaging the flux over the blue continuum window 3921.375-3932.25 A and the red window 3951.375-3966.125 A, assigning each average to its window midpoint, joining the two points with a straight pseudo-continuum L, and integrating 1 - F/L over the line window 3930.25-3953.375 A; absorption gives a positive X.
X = 2.48 A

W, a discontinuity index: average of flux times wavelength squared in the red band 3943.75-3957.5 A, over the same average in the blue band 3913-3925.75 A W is 1.2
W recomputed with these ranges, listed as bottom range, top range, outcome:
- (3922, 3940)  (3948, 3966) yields 1.93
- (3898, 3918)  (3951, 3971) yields 0.83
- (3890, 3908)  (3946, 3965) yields 1.12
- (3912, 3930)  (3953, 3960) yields 1.34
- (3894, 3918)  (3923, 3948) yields 0.60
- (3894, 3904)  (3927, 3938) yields 0.41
